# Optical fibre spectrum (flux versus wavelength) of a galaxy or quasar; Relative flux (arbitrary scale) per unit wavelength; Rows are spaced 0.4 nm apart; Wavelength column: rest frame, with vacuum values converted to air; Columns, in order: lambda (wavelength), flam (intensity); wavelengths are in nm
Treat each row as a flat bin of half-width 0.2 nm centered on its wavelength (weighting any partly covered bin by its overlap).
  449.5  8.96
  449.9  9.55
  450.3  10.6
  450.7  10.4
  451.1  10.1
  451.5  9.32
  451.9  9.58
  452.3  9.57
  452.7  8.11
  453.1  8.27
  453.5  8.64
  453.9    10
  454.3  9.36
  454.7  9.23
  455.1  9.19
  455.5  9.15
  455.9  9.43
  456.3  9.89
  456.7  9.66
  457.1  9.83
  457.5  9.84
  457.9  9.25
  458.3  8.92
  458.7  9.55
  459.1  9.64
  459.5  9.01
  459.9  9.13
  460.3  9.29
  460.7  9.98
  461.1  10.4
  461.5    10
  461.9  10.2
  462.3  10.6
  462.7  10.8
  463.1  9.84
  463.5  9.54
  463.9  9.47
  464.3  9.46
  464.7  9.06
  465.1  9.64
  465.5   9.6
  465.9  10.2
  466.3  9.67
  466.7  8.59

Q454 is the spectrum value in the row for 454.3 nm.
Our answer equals 9.36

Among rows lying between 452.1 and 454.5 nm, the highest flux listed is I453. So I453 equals 10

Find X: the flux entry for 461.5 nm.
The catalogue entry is 10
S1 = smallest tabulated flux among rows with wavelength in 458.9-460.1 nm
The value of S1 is 9.01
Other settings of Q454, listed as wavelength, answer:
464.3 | 9.46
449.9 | 9.55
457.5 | 9.84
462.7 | 10.8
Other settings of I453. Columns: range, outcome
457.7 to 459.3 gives 9.64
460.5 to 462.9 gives 10.8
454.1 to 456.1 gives 9.43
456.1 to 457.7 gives 9.89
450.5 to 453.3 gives 10.4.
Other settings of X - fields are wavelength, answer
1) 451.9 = 9.58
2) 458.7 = 9.55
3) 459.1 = 9.64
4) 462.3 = 10.6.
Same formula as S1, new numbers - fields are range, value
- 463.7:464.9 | 9.06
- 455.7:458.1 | 9.25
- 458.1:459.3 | 8.92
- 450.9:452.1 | 9.32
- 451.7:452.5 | 9.57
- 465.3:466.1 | 9.6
